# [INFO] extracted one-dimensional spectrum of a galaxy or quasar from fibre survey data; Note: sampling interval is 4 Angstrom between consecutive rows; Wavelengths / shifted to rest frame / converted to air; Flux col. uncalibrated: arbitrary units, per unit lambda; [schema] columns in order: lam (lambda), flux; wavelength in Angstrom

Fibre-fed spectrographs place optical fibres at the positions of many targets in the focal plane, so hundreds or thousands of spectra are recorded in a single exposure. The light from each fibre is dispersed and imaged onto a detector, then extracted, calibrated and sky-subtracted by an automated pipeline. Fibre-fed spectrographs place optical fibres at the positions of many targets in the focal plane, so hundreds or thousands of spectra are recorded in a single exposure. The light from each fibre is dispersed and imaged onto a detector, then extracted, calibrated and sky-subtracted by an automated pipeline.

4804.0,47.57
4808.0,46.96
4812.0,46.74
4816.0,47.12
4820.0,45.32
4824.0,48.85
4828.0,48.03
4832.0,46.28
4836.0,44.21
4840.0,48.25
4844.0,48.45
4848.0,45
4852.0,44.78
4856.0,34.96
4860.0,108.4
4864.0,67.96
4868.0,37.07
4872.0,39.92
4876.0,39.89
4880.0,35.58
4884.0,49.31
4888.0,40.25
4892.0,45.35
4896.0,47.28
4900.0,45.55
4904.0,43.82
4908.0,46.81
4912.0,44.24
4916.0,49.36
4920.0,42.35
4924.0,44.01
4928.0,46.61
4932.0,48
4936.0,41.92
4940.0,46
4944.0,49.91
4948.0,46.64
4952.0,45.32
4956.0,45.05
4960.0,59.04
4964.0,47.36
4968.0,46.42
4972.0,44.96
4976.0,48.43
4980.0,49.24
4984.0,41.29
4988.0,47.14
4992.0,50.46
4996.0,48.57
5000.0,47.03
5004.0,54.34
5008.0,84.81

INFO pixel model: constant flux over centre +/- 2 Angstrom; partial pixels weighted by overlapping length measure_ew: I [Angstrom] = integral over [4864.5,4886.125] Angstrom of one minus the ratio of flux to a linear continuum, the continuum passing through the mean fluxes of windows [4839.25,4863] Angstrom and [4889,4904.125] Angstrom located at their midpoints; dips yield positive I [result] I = 3.4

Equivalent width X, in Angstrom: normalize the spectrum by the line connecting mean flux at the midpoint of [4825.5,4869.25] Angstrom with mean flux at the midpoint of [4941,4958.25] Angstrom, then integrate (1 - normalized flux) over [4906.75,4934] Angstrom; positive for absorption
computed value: 1.4 Angstrom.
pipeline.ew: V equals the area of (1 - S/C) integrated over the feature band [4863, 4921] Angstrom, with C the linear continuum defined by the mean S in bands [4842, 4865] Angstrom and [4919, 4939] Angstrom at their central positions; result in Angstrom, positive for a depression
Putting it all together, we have 7.2 Angstrom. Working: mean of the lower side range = 57.8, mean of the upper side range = 44.8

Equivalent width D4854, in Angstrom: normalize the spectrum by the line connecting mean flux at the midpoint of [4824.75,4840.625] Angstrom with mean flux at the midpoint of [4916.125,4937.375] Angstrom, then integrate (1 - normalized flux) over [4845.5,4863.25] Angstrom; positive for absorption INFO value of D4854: -4.7 Angstrom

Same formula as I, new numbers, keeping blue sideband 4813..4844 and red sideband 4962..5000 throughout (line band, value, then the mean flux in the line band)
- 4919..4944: 0.9 Angstrom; 45.3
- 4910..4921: 0.3 Angstrom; 45.6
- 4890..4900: 0.2 Angstrom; 46.2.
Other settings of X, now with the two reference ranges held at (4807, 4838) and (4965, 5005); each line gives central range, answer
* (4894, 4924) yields 1.1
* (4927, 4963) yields -0.2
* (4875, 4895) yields 2.0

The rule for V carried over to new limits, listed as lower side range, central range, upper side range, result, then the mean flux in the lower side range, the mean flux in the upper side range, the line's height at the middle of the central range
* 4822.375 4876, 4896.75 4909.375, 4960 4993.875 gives 1.0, 50.5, 47.6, 49.3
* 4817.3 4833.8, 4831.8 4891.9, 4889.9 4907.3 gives -3.0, 47.1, 45.6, 46.4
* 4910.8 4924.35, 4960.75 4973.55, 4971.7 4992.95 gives -0.3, 45.2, 46.9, 46.5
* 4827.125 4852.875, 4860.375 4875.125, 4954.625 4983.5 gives -2.4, 46.4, 48.3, 46.8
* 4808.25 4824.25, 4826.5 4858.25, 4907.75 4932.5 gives 0.7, 46.8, 45.7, 46.5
